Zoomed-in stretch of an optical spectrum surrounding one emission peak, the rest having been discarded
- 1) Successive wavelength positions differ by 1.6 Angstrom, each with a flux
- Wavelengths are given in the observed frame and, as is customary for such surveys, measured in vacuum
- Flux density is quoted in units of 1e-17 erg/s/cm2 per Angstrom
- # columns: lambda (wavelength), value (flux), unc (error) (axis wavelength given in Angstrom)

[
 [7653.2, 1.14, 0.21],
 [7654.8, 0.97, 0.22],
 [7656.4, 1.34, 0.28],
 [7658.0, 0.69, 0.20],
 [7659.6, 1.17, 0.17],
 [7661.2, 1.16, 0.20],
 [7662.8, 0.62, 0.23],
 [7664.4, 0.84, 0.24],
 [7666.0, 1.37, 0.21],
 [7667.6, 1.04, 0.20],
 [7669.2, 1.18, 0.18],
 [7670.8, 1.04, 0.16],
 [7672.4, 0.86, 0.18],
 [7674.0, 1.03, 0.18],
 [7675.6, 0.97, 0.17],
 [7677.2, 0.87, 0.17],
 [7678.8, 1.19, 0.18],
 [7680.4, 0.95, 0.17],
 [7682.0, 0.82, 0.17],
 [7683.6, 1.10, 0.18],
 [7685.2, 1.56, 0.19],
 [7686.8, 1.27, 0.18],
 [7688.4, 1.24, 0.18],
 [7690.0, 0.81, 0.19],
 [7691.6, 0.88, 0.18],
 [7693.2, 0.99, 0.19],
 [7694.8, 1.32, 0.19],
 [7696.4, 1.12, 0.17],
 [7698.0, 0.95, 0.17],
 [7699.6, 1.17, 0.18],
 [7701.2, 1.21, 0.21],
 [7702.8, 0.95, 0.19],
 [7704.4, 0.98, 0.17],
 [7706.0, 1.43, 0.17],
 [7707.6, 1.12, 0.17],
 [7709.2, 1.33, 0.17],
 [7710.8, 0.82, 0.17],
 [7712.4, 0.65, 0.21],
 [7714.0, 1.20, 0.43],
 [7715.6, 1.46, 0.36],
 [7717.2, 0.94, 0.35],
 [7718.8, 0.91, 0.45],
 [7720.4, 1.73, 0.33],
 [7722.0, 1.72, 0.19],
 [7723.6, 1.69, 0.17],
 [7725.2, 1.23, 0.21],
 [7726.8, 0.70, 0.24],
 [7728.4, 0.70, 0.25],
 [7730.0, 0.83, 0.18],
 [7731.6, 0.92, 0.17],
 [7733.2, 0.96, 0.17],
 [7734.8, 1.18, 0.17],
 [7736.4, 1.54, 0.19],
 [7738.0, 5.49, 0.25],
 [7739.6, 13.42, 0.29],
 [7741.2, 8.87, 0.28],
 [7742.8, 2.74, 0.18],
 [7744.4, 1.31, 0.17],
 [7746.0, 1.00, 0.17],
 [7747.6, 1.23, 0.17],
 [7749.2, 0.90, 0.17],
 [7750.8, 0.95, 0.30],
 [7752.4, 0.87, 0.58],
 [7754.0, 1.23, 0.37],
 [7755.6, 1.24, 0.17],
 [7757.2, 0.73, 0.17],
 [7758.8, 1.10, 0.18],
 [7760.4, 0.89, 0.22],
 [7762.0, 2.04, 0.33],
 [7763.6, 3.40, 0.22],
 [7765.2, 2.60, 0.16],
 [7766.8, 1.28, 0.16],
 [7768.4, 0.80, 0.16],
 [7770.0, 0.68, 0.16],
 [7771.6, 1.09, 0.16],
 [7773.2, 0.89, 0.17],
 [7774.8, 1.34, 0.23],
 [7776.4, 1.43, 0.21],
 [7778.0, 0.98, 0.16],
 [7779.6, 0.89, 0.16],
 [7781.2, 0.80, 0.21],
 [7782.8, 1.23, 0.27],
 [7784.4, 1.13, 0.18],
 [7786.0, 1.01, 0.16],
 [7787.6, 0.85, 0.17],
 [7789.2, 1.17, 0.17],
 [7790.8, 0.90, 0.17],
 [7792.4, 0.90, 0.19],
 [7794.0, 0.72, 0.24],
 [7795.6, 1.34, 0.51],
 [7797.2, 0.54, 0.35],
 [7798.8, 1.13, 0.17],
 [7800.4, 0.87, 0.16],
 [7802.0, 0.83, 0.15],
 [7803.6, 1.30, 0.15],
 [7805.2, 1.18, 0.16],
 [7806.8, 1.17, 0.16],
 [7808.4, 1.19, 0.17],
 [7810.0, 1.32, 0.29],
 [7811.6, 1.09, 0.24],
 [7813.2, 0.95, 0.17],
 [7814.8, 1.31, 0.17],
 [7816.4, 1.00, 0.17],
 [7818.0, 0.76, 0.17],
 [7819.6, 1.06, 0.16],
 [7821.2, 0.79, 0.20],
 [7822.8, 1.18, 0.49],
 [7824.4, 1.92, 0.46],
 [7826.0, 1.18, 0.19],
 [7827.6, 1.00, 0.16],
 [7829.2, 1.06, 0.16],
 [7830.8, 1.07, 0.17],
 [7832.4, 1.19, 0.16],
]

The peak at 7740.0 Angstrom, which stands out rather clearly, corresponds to H-alpha 6563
